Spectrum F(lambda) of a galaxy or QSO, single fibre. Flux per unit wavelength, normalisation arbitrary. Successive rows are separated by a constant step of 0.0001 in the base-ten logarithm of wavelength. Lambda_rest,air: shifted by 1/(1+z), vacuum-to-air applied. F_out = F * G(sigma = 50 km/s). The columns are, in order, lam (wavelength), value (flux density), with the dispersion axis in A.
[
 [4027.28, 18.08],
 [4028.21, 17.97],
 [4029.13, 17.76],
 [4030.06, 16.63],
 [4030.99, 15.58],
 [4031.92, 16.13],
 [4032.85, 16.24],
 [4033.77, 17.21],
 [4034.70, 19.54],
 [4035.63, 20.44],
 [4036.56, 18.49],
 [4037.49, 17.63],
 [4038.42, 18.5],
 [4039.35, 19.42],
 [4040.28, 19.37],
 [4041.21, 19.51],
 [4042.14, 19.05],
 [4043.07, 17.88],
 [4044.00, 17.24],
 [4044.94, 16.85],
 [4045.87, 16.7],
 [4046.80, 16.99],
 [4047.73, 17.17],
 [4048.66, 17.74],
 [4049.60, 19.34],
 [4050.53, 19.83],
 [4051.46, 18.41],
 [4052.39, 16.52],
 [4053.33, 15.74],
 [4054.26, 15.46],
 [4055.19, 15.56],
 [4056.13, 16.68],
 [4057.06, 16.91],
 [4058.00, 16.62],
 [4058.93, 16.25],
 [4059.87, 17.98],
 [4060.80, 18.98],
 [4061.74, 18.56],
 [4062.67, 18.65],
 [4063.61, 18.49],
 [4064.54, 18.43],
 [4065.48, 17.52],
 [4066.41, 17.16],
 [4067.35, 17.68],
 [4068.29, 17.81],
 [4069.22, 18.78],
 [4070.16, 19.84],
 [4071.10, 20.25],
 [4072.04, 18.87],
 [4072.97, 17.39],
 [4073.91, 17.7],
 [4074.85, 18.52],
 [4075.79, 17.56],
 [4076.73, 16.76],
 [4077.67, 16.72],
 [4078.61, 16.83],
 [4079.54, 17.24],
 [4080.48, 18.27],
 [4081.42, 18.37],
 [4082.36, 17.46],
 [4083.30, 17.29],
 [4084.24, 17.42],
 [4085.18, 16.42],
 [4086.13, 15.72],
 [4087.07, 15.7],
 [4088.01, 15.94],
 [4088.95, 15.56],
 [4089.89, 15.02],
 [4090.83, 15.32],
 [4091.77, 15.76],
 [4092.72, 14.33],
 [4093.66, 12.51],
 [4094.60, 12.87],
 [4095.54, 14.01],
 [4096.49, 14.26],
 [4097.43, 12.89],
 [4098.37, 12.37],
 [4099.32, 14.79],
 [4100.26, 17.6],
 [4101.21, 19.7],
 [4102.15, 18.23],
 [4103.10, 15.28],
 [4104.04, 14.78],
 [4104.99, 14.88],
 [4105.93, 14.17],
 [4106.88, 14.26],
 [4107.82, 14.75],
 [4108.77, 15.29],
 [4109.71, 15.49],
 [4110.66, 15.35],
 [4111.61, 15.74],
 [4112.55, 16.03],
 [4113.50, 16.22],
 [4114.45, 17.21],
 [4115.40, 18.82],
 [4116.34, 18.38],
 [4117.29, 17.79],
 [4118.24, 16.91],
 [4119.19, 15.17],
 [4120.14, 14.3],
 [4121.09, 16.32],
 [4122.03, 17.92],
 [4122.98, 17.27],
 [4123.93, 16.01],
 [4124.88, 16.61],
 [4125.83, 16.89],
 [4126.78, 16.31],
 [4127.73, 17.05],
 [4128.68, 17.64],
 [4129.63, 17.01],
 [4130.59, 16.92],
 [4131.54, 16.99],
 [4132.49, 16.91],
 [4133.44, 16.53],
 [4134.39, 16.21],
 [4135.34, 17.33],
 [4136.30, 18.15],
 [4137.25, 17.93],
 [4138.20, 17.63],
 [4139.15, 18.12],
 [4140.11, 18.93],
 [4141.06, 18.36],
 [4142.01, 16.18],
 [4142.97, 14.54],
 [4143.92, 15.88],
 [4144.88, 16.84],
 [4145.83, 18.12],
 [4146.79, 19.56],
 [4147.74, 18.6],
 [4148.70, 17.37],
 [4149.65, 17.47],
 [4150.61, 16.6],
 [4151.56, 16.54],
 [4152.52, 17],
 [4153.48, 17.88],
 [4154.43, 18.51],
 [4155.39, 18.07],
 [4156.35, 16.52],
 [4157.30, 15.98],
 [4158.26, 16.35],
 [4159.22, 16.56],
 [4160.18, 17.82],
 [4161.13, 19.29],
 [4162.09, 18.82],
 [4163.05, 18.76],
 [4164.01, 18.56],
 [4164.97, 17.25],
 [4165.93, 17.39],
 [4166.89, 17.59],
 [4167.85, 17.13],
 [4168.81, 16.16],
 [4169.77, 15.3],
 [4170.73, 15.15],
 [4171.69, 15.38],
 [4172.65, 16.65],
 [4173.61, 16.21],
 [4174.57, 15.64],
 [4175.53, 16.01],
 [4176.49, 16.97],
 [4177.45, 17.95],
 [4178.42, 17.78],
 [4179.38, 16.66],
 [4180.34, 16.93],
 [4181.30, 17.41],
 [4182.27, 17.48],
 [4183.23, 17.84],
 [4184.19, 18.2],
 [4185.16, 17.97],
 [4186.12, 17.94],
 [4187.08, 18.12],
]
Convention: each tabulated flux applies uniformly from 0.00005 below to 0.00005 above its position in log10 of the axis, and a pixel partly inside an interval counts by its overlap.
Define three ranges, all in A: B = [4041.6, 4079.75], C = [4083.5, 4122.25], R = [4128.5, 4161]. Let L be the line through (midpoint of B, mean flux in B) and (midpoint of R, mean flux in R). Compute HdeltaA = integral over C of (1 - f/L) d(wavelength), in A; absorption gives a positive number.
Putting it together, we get 4.1 A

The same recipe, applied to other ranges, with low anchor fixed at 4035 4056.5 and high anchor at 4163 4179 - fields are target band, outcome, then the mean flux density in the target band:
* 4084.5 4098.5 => 2.2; 14.7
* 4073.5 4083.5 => 0.0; 17.5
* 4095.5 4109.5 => 1.7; 15.2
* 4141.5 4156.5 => -0.3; 17.2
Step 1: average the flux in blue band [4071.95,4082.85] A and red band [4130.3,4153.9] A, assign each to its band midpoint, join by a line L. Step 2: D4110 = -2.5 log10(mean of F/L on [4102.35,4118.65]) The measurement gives 0.09 mag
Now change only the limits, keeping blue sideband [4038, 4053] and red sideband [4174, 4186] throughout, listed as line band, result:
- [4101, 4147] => 0.06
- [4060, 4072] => -0.03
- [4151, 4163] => -0.01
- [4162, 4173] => 0.02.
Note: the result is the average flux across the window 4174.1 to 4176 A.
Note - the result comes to 15.8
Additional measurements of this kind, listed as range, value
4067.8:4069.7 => 18.3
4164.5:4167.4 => 17.4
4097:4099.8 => 13.4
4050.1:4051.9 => 19.1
